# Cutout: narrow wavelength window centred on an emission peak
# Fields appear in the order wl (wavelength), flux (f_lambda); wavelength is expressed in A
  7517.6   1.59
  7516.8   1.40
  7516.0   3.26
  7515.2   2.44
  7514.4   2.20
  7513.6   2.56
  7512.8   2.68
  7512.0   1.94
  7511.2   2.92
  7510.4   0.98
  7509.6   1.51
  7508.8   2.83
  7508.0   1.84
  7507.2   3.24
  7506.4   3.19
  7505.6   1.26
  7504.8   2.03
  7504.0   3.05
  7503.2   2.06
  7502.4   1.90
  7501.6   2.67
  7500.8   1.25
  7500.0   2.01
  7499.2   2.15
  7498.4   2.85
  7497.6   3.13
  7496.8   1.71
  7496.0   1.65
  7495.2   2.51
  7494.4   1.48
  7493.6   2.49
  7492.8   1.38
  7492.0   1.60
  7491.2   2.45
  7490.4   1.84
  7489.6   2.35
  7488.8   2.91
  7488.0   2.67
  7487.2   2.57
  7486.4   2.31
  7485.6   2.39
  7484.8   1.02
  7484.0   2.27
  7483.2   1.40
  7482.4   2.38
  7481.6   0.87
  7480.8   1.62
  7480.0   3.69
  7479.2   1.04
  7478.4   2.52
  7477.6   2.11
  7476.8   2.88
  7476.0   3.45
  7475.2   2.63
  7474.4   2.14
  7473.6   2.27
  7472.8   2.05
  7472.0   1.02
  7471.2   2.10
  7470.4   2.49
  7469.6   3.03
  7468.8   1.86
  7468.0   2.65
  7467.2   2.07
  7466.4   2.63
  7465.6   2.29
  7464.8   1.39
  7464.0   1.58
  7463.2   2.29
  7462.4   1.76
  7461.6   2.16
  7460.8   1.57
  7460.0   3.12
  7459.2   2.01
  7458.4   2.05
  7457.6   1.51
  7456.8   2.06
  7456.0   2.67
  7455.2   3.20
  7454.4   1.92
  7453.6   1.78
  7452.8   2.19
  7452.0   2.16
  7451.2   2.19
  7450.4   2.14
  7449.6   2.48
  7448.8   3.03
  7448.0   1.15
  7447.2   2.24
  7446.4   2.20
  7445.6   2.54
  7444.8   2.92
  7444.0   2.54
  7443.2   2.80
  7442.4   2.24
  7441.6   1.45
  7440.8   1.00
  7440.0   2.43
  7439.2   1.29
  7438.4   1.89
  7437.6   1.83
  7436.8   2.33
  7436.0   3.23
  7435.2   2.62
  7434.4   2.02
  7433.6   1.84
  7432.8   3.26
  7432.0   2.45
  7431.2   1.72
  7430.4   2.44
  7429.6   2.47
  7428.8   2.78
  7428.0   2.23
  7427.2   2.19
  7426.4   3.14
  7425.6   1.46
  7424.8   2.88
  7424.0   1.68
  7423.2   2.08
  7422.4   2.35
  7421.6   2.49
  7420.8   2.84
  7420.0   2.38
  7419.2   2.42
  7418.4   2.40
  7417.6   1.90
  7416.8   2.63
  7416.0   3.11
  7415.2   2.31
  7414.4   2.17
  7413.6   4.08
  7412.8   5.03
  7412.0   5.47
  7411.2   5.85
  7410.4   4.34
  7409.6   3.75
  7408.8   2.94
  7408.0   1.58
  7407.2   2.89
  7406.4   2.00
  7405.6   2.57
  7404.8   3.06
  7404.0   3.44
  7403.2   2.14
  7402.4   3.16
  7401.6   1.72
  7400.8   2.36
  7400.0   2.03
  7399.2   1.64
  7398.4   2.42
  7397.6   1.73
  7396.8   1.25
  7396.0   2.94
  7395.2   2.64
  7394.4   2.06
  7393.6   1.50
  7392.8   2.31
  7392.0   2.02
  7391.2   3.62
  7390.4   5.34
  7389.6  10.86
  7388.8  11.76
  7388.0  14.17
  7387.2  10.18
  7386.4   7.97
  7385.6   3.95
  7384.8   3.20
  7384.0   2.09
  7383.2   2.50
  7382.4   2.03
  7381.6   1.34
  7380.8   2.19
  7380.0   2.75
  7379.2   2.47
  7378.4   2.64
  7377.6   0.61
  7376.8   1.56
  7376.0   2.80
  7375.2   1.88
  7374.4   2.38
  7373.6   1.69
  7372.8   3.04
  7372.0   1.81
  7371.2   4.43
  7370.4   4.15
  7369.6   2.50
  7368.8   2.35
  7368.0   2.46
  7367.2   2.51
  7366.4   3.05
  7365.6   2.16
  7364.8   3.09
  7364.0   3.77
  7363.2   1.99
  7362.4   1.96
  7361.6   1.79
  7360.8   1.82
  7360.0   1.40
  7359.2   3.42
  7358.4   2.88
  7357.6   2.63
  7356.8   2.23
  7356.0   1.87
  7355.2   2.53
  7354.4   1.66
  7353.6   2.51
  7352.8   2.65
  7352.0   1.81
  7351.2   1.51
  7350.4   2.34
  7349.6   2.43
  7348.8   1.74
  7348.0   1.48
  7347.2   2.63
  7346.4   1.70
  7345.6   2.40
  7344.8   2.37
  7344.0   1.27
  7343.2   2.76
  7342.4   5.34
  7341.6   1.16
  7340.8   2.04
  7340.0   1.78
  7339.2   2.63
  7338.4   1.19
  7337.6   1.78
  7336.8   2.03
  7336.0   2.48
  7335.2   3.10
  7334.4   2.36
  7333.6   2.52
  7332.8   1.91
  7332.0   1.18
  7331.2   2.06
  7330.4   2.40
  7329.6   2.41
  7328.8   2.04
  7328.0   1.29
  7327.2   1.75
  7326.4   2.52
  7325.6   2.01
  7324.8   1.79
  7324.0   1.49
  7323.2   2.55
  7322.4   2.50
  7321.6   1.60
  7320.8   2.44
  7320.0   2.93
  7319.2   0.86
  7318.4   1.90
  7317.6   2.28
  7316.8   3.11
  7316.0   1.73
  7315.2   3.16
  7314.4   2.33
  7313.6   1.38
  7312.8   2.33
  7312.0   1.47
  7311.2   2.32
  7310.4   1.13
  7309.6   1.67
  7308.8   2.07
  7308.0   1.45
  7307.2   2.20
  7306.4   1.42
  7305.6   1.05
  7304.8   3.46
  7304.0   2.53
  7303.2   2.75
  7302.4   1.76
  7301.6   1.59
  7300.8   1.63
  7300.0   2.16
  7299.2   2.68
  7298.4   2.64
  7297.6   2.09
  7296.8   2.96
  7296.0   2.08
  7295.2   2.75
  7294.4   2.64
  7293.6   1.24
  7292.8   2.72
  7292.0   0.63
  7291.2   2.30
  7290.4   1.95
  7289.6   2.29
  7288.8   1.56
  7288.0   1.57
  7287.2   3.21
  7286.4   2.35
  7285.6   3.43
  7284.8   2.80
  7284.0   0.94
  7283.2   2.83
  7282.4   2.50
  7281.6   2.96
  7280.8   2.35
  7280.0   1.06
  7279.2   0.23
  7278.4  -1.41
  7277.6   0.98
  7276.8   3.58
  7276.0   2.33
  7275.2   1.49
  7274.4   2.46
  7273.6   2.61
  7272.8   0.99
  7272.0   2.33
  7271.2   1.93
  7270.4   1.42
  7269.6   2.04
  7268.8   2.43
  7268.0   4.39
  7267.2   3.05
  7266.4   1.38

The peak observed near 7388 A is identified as H-alpha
